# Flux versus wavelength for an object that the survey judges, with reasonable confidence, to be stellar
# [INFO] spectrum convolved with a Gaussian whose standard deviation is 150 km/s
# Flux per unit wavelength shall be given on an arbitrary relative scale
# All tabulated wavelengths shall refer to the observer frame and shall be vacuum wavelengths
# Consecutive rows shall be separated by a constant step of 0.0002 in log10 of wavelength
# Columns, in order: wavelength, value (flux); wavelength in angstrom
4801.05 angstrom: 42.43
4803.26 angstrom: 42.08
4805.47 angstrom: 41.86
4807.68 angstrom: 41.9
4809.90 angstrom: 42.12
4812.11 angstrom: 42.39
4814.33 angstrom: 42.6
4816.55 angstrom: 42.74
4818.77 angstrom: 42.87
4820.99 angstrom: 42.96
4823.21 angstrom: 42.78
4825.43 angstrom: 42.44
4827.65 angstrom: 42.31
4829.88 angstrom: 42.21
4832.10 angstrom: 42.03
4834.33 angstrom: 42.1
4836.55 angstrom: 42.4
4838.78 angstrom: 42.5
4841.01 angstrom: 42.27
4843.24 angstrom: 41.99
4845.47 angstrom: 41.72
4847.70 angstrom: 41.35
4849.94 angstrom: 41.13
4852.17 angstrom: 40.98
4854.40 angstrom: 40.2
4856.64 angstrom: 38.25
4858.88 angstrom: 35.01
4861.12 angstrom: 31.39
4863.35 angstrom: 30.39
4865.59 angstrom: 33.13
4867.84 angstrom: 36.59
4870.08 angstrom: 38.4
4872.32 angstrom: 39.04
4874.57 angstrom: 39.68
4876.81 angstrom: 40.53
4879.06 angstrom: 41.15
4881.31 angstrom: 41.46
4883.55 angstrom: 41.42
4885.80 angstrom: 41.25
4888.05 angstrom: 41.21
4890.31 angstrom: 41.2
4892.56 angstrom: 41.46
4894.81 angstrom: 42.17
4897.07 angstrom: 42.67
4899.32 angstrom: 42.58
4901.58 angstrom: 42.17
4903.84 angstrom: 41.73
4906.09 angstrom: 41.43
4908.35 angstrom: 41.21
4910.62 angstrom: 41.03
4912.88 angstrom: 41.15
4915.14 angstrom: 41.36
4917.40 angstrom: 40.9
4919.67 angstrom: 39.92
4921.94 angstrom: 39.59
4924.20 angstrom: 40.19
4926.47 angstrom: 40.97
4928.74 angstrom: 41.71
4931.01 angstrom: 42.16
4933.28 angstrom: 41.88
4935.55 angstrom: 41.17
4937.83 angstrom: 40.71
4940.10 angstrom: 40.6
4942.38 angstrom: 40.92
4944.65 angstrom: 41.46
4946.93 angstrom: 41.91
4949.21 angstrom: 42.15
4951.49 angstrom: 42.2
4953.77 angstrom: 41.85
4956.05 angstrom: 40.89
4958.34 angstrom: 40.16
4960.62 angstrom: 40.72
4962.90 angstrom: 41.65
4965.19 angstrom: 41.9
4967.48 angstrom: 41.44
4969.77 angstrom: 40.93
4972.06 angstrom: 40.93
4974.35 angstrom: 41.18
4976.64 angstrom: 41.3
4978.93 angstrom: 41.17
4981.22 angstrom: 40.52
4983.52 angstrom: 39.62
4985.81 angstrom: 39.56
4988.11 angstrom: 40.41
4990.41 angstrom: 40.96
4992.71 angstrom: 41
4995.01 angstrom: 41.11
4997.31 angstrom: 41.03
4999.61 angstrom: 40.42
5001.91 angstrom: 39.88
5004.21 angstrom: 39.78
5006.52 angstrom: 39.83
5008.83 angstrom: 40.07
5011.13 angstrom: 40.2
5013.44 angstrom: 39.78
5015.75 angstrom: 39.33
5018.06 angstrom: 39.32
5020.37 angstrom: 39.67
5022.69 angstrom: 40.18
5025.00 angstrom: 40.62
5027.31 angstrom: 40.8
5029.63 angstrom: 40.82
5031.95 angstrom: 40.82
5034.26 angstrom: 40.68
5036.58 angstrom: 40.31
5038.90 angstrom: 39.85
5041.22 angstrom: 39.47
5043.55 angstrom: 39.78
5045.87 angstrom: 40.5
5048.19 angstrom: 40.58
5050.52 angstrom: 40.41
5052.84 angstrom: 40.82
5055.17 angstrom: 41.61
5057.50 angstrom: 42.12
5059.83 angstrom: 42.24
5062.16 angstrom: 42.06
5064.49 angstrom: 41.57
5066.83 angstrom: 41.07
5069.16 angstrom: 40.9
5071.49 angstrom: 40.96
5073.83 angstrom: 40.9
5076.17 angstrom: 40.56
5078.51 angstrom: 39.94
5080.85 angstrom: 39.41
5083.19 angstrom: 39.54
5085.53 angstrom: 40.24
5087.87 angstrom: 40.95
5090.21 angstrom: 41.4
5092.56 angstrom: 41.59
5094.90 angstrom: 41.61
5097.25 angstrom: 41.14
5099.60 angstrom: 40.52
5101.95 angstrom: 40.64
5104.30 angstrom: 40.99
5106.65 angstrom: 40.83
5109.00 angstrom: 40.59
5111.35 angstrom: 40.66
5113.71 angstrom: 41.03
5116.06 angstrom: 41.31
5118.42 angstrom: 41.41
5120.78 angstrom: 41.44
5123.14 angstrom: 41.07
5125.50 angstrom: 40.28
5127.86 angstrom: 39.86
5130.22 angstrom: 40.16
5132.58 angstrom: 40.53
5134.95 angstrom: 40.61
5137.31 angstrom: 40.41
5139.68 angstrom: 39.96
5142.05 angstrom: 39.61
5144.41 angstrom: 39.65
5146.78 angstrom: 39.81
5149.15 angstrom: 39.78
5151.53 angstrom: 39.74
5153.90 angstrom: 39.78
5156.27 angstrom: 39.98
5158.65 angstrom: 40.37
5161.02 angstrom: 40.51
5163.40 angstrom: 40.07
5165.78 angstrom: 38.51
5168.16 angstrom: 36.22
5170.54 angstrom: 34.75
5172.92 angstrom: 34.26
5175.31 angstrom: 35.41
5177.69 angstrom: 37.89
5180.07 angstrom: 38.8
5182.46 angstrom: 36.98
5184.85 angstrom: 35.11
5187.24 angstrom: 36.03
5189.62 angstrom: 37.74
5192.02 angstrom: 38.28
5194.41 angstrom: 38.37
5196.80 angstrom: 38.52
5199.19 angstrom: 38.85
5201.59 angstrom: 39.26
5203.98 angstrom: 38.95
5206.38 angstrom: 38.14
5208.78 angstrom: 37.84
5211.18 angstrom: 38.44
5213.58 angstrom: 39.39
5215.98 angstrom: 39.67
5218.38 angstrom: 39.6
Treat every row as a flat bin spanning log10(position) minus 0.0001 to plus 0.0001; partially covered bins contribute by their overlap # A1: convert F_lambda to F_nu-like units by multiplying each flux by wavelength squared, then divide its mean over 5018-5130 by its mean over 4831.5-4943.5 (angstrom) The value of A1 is 1.09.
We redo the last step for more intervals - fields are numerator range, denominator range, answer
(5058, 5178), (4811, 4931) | 1.09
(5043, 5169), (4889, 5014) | 1.05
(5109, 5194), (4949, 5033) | 1.02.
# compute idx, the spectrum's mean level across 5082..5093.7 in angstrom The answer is 40.7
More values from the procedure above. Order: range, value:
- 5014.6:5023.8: 39.6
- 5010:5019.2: 39.6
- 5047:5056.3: 40.9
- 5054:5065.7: 41.9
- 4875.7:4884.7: 41.1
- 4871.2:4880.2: 40.1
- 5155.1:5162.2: 40.3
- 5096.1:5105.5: 40.8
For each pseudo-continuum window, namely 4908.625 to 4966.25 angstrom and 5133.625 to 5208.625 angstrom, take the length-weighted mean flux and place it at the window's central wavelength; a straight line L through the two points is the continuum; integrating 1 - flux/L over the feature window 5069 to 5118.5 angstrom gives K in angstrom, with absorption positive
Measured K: -1.8 angstrom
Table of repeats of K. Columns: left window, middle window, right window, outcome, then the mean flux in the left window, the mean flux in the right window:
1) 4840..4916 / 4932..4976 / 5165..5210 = -2.2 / 40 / 37.4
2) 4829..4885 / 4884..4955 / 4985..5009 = -2.7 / 39.5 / 40.4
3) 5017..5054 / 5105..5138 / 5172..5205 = -1.7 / 40.3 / 37.5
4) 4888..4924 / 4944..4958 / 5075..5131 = -0.2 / 41.3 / 40.7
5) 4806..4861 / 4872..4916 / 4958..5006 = -0.2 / 41.4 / 40.7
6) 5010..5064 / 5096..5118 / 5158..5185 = -1.1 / 40.5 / 37.4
